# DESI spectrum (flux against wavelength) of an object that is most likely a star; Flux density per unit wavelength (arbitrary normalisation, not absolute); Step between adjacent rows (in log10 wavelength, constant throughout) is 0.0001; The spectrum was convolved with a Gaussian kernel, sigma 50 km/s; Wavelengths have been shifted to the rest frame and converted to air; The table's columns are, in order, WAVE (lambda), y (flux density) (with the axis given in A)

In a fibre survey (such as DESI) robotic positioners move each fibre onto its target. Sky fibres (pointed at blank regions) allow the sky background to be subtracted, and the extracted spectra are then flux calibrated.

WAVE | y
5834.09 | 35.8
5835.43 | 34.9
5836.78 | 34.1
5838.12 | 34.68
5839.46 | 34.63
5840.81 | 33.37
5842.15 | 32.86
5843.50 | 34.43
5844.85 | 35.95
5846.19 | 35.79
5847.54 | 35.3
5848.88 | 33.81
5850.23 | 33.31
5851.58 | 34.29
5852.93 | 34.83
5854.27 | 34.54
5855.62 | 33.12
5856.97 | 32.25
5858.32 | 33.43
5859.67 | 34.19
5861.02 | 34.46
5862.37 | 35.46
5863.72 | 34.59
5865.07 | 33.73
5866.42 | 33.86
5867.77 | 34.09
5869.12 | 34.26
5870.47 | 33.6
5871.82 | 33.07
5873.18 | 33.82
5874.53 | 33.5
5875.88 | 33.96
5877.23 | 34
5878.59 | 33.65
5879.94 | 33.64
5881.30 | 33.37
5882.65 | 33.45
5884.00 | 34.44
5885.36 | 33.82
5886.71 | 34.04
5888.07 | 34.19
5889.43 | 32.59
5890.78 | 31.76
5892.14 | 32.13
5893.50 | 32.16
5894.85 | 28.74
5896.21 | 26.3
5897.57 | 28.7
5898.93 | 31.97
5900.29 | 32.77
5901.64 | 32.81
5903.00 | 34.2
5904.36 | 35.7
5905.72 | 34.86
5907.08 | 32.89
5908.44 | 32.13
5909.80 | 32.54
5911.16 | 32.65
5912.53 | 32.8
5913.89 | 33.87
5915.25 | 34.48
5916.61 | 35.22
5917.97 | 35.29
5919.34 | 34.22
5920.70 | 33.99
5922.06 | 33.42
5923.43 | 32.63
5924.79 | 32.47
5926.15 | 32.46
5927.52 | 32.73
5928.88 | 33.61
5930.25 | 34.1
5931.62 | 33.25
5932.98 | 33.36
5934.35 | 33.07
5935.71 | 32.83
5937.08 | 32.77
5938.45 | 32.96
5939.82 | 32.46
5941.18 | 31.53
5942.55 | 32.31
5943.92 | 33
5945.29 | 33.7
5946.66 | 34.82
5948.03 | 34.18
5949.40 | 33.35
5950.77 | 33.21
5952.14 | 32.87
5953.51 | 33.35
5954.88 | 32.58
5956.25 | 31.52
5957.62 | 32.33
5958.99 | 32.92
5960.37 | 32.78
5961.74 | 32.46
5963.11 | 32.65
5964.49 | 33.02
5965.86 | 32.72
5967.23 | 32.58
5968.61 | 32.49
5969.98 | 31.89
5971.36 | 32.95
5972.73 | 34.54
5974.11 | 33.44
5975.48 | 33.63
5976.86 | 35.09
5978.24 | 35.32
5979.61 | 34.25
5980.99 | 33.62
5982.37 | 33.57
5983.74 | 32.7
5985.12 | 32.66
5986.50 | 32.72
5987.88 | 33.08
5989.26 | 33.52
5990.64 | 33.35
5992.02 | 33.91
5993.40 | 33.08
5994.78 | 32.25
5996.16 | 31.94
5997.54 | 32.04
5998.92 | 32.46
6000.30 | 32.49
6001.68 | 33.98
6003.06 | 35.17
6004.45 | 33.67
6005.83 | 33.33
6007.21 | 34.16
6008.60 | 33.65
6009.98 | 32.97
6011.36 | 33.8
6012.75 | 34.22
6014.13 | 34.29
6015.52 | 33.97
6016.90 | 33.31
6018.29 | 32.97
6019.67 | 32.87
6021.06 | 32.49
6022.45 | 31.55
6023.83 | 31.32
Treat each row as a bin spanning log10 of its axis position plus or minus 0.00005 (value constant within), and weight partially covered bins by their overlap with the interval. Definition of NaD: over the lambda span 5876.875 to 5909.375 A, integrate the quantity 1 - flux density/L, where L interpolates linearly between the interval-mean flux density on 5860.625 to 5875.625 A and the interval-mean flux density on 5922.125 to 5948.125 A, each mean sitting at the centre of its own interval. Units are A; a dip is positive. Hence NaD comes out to 1.0 A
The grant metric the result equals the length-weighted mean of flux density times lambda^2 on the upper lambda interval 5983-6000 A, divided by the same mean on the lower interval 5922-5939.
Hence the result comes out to 1.0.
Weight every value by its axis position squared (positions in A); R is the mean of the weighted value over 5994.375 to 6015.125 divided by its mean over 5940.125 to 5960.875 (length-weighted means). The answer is 1.0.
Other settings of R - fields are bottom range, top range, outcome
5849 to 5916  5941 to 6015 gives 1.03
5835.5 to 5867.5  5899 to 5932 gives 1.00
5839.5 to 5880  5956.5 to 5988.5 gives 1.01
